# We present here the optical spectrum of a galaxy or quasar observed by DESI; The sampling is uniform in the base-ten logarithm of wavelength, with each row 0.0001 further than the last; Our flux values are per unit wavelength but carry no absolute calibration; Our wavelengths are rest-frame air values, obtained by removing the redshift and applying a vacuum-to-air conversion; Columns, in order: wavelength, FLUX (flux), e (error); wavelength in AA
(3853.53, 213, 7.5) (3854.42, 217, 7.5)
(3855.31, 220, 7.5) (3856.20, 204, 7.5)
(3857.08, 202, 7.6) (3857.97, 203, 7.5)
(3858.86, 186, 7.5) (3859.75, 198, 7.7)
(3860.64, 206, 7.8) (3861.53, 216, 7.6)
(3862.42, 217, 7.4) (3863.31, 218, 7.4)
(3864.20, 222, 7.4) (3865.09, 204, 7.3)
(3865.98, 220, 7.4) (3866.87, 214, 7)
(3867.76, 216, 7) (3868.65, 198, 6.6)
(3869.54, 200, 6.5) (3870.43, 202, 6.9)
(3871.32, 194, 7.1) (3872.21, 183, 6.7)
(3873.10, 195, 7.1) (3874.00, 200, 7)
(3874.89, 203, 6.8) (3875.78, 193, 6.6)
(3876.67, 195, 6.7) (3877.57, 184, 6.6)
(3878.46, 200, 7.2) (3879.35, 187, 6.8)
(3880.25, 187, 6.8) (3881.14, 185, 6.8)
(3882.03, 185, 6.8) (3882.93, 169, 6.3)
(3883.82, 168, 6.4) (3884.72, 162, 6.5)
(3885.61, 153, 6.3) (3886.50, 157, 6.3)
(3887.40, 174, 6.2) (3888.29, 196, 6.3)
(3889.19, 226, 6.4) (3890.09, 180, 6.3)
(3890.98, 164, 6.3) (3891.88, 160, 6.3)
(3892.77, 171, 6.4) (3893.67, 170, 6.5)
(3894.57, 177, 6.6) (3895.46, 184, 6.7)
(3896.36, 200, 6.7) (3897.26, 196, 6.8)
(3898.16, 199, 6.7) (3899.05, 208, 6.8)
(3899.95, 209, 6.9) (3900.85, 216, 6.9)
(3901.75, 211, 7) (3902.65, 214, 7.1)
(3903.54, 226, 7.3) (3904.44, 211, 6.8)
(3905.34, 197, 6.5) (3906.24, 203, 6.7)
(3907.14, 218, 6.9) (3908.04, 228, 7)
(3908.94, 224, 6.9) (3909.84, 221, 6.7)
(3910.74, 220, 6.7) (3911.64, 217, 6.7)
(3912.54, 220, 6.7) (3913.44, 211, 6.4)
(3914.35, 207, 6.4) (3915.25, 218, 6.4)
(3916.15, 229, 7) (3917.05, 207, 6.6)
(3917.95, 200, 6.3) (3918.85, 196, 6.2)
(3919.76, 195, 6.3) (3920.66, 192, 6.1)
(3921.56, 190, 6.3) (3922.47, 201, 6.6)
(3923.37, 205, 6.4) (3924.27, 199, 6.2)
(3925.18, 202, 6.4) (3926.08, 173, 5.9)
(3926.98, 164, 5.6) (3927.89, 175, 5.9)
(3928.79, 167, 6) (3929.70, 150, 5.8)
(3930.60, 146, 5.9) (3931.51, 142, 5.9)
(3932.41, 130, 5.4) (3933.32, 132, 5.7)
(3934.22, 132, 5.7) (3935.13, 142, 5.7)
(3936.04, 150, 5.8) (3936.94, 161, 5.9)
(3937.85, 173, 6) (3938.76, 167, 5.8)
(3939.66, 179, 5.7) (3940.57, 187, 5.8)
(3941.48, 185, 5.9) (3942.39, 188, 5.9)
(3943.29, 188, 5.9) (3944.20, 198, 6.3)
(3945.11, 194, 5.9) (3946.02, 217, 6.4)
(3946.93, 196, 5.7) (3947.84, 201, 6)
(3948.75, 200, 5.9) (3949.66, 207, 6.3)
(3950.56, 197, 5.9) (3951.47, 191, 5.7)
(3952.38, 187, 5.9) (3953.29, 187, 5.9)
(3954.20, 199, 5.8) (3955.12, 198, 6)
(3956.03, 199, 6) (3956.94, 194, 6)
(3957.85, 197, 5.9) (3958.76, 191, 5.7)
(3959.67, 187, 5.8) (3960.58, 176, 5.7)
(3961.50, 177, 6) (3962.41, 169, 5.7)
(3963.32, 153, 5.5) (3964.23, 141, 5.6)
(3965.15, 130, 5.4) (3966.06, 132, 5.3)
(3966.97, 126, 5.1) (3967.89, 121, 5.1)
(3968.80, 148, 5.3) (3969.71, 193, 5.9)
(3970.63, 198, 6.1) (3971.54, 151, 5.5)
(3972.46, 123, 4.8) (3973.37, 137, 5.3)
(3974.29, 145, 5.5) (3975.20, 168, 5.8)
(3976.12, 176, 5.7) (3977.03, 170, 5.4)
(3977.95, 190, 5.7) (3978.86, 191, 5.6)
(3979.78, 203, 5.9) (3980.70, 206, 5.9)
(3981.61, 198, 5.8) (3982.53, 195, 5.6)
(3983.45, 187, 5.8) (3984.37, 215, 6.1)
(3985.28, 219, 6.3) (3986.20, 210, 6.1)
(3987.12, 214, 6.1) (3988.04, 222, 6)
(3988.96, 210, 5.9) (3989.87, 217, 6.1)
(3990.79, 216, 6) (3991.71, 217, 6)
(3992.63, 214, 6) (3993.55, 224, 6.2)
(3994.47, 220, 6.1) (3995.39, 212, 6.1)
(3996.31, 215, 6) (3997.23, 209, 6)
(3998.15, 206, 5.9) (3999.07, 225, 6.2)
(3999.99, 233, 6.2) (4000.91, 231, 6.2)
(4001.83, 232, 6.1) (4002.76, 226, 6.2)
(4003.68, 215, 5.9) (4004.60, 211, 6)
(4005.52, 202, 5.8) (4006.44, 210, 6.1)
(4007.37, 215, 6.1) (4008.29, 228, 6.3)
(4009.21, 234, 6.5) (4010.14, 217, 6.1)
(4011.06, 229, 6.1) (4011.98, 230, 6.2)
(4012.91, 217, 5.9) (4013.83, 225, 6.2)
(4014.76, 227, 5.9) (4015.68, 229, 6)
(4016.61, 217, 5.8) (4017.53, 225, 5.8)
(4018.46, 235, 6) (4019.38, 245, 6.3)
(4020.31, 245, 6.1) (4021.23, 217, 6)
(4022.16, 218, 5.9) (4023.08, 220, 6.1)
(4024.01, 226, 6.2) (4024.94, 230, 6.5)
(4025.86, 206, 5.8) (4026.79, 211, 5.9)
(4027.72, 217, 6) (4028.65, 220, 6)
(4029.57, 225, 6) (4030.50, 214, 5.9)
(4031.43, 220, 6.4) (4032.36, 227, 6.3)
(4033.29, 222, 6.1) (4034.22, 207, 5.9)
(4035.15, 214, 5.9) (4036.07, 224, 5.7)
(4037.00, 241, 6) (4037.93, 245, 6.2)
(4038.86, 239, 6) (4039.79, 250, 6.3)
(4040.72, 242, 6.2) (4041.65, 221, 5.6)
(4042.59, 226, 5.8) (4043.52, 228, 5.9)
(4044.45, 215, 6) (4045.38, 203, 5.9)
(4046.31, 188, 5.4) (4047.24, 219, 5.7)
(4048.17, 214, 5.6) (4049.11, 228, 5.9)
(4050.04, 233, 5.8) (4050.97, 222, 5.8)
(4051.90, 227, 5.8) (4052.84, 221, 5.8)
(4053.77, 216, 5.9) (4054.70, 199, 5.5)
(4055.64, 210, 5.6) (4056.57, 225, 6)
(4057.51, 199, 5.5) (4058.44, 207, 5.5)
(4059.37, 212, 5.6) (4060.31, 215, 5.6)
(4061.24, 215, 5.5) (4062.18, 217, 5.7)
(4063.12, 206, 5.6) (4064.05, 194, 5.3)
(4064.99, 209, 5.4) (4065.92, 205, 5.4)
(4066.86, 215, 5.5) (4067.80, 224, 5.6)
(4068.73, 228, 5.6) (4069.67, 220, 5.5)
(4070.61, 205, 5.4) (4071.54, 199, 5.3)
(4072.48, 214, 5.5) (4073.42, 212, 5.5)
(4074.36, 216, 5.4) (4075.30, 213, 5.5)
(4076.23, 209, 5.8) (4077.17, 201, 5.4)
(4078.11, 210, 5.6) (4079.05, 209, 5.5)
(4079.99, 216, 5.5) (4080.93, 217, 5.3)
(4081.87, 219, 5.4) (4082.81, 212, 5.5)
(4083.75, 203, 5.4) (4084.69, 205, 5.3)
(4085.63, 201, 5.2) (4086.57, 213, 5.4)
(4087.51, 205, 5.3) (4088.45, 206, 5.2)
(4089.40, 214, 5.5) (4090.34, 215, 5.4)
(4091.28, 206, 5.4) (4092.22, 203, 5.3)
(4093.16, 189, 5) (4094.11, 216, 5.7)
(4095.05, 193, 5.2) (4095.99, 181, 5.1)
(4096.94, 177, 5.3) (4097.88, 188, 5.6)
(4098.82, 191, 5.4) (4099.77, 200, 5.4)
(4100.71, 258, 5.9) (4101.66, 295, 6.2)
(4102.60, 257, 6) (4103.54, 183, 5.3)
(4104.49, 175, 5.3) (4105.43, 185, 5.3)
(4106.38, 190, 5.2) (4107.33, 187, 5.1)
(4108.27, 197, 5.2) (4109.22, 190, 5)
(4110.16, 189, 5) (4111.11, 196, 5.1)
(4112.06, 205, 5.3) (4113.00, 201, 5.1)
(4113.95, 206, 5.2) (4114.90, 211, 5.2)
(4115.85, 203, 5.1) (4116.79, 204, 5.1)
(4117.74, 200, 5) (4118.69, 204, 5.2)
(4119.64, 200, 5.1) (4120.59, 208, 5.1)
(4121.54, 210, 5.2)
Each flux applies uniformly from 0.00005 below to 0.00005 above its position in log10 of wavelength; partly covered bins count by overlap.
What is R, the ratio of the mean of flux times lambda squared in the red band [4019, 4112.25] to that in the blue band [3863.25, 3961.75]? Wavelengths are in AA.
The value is 1.21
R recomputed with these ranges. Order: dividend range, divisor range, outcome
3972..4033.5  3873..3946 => 1.18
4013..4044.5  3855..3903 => 1.25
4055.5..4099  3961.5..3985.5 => 1.30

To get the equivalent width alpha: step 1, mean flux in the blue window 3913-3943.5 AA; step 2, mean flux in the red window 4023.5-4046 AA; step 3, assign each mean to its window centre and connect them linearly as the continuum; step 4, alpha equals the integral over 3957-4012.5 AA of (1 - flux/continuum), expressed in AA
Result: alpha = 2.4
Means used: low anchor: 179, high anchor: 224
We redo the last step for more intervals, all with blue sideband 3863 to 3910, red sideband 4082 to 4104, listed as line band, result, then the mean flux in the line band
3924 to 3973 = 6.7 AA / 172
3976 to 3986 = 0.3 AA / 197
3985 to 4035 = -4.1 AA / 220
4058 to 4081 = -0.4 AA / 211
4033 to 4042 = -1.1 AA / 231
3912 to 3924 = -0.5 AA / 205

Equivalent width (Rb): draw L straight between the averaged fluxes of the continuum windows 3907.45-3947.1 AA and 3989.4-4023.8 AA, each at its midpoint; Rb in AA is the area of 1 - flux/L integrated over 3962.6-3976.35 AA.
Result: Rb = 3.8 AA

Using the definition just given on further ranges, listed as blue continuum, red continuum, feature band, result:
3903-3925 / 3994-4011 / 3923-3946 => 4.6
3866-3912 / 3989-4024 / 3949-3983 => 6.1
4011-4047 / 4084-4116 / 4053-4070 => 0.2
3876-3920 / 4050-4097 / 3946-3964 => 1.0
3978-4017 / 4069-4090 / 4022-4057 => -1.4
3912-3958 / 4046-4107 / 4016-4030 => -1.6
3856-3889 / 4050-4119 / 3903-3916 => -1.3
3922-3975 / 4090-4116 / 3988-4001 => -2.6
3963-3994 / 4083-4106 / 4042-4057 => -1.5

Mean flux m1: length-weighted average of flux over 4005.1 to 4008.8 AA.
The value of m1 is 214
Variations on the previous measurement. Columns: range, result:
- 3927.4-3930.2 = 164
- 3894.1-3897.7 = 189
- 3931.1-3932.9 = 136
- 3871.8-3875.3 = 195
